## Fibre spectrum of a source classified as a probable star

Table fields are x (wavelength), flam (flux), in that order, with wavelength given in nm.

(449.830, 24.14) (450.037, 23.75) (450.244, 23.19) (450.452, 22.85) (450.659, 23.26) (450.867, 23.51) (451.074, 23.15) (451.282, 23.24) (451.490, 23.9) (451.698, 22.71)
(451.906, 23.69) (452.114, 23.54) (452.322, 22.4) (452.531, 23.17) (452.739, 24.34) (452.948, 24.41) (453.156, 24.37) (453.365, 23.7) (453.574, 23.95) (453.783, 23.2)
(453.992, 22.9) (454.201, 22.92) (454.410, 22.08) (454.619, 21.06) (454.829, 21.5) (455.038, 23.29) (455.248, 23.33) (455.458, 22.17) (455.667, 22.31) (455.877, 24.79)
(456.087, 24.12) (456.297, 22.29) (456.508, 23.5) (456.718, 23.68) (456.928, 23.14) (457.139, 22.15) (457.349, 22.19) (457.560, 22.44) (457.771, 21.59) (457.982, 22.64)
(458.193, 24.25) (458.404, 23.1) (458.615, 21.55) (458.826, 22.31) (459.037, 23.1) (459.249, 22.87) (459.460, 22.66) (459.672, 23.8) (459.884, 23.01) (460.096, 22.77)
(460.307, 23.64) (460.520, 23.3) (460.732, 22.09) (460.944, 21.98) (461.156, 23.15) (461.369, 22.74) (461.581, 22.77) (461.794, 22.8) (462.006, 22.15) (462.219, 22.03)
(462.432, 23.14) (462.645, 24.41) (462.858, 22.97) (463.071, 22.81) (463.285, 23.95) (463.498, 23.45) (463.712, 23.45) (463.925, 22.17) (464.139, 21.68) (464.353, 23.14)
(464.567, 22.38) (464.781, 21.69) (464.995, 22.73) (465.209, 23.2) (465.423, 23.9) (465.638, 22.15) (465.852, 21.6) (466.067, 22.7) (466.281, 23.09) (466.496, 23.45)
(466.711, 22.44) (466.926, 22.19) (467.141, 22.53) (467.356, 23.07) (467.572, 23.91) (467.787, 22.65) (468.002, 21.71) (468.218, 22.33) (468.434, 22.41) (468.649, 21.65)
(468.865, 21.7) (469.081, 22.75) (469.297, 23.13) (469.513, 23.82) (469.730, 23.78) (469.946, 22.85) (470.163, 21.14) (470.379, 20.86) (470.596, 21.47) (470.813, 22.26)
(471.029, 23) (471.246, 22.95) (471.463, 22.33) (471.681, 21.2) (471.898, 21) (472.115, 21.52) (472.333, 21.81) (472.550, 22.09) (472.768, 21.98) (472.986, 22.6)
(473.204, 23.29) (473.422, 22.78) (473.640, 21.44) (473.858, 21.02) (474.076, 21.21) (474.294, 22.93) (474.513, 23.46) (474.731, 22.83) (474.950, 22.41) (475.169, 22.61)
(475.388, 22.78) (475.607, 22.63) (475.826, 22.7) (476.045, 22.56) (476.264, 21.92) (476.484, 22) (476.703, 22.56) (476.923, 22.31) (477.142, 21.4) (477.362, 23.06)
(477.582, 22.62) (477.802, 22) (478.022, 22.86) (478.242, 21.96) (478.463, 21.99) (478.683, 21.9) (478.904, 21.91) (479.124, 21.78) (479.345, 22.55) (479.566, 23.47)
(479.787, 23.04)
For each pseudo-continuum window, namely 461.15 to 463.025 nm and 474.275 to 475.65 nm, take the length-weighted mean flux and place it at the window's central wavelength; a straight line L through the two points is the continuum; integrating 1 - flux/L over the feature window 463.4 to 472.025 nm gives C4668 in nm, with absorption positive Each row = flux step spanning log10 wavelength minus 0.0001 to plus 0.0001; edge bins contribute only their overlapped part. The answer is 0.135 nm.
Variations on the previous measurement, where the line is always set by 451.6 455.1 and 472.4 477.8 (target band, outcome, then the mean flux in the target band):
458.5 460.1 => 0.01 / 22.8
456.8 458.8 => 0.04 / 22.6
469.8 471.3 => 0.03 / 22.1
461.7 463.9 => -0.03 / 23.1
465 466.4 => 0.00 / 22.8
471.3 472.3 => 0.04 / 21.6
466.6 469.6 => 0.00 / 22.6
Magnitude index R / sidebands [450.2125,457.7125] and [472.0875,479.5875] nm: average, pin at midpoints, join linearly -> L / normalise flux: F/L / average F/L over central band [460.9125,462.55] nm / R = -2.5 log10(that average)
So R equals 0.01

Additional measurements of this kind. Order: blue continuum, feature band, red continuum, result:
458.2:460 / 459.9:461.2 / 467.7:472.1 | -0.002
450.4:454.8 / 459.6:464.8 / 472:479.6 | -0.001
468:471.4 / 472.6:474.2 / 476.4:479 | 0.012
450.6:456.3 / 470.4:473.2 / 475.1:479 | 0.024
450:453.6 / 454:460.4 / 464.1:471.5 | 0.017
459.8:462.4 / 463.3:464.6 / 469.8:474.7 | -0.012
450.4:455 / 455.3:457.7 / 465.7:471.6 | 0.003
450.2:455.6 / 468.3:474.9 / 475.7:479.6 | 0.012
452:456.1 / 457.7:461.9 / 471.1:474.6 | 0.001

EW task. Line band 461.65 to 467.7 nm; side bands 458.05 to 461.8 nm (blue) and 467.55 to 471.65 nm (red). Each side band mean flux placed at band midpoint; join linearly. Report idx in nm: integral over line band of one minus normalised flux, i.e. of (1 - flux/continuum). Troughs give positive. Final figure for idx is -0.05 nm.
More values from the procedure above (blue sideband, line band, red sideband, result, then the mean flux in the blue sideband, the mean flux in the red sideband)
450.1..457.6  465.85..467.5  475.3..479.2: -0.005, 23.1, 22.3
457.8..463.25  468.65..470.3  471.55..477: -0.013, 22.9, 22.2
